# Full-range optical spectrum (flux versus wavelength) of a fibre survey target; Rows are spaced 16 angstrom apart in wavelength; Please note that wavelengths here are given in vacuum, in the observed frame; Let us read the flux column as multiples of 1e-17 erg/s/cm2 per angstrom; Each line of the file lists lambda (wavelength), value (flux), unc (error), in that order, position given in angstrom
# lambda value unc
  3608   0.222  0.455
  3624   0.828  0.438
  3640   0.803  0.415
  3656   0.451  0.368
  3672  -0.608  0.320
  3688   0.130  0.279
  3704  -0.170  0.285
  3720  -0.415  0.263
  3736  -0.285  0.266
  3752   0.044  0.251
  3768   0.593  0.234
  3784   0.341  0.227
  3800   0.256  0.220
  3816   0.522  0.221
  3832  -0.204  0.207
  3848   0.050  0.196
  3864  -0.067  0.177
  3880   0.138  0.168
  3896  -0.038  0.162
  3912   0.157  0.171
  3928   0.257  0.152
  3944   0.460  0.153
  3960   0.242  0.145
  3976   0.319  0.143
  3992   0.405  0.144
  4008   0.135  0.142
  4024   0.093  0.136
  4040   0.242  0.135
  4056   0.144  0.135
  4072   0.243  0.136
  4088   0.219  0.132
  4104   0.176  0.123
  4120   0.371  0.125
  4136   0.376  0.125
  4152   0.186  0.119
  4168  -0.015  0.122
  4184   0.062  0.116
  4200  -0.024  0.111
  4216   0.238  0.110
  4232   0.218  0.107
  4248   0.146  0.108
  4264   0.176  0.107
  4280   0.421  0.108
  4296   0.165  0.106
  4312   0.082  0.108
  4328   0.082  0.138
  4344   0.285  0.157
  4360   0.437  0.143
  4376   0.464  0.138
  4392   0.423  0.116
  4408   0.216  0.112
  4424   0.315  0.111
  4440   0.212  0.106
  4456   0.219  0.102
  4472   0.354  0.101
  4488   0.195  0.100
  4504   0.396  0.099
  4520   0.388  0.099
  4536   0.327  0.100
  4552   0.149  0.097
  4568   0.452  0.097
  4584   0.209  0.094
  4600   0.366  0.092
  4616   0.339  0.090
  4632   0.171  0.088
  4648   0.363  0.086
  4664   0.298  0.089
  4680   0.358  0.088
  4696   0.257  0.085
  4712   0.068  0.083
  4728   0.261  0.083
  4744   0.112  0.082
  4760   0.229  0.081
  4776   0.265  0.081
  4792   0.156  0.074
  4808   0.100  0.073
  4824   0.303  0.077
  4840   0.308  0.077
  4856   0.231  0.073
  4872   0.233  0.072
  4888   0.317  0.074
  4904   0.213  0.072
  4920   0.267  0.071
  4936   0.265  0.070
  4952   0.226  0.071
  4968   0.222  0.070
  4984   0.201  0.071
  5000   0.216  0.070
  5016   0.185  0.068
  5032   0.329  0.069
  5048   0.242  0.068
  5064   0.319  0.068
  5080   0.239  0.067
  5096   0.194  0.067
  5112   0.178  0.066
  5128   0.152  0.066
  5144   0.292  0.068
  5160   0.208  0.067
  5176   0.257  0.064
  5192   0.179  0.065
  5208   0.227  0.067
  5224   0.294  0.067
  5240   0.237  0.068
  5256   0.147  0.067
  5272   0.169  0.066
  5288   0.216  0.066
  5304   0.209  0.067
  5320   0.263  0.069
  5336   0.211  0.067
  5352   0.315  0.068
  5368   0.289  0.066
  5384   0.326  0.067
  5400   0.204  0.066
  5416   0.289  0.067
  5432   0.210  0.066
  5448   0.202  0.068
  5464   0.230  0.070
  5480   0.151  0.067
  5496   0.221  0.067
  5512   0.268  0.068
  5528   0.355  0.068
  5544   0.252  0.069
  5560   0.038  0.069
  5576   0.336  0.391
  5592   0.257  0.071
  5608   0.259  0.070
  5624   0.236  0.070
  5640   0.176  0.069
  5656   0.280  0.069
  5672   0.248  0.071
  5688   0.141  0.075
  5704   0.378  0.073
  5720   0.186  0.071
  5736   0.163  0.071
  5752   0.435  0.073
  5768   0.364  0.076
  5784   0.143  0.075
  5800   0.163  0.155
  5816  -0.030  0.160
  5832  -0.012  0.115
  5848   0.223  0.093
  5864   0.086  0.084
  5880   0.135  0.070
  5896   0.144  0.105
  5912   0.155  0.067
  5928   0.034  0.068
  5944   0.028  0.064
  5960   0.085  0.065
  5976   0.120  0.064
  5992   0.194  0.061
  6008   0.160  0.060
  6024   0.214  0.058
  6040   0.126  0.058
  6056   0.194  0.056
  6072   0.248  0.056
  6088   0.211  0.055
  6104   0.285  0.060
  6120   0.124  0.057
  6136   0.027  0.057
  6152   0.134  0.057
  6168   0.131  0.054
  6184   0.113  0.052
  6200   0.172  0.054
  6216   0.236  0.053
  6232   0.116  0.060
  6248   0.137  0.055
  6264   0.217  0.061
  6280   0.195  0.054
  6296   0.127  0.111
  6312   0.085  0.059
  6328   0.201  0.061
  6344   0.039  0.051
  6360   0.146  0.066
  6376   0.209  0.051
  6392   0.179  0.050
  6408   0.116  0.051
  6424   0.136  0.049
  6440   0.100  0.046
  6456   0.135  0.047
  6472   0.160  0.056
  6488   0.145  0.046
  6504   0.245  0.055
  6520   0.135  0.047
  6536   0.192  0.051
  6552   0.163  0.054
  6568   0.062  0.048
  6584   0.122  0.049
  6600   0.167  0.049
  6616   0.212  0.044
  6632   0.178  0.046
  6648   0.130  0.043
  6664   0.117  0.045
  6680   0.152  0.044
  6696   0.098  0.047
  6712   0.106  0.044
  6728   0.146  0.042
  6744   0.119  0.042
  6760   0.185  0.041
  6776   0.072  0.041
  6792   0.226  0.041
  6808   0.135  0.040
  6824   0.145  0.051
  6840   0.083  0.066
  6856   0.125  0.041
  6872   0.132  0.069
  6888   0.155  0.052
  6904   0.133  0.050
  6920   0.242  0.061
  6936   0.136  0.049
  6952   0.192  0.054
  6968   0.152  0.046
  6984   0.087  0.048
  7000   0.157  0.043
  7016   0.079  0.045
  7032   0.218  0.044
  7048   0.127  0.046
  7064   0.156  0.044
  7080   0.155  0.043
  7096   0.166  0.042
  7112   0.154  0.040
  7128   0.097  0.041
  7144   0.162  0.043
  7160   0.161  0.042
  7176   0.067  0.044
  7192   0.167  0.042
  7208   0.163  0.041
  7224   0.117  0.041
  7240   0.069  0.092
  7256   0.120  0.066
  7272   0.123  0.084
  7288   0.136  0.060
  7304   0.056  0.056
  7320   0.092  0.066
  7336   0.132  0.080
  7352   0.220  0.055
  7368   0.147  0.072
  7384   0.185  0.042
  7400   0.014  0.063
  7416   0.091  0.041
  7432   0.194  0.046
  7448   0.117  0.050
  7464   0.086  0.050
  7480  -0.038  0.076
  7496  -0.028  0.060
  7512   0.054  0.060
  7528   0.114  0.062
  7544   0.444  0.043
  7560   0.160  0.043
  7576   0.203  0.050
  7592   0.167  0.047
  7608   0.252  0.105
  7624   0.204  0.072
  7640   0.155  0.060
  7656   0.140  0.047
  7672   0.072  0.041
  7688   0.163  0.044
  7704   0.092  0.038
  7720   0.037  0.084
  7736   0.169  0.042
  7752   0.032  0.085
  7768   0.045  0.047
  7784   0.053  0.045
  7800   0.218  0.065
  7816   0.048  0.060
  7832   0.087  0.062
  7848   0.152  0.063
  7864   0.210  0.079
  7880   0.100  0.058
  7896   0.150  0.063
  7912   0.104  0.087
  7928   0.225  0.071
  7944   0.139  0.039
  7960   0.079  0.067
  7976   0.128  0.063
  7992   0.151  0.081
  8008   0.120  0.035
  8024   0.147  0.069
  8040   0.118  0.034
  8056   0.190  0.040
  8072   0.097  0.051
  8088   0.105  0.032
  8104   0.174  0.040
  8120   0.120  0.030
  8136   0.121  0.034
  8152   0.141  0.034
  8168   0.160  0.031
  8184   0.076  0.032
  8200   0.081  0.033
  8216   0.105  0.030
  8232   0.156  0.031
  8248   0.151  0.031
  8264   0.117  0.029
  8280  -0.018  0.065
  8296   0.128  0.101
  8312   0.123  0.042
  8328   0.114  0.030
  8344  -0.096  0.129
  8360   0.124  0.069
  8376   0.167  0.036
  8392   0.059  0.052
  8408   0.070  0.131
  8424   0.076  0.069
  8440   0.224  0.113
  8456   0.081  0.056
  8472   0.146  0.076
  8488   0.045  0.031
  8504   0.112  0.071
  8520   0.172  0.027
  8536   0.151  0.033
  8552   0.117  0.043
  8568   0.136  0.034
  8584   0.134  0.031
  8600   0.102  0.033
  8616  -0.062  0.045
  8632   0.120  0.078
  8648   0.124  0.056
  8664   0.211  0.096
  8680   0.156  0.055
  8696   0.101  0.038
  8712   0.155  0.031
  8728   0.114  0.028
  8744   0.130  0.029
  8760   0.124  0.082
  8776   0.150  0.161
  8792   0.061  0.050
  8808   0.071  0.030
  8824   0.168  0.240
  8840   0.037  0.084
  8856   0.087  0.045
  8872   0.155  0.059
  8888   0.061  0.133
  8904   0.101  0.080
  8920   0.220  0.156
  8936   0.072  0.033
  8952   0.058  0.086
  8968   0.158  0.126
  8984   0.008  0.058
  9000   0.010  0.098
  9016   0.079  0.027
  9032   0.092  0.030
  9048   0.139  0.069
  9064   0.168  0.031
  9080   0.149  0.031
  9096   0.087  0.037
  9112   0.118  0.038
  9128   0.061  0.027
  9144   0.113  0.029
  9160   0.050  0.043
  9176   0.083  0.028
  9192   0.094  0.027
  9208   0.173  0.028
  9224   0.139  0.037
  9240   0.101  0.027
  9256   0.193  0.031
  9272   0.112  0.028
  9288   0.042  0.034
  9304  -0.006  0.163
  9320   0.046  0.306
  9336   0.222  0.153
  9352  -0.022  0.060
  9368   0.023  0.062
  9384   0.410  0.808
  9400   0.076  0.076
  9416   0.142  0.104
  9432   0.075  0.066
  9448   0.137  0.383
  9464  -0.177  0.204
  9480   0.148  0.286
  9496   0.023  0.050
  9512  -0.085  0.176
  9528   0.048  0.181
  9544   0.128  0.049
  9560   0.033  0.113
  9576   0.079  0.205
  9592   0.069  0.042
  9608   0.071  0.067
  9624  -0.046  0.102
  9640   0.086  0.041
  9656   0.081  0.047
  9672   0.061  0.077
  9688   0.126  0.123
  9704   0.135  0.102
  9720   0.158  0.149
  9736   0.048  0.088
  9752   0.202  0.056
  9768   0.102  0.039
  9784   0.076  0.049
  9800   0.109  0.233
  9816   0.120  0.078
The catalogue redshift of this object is 0.15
